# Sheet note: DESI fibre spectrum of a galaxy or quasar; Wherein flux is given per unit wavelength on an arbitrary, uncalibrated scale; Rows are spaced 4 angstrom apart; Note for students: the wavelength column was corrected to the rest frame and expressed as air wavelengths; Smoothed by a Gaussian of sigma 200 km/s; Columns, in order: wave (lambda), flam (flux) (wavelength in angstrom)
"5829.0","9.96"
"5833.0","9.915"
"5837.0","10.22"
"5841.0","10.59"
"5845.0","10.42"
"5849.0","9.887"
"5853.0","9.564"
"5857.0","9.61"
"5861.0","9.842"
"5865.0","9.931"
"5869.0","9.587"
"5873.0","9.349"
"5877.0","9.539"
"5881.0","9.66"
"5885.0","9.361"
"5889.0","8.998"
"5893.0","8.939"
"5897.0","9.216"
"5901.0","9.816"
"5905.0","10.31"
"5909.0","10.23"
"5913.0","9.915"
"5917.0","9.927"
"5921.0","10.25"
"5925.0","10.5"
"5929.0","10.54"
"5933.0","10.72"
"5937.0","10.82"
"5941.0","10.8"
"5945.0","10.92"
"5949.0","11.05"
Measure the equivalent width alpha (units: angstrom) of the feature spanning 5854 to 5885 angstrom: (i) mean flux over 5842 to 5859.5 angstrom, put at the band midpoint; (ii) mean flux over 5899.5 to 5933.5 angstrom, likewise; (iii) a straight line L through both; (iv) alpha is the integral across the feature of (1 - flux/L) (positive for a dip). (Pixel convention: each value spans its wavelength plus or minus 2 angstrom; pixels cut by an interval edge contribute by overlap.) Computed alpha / 1.2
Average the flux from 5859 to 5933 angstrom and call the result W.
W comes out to 9.8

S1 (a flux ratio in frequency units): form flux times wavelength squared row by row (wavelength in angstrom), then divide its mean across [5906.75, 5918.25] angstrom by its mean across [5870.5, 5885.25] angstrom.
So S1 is 1.1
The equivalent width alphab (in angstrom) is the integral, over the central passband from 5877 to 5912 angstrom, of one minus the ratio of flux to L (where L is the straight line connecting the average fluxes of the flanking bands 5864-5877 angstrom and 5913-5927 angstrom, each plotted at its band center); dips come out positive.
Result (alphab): 1.1 angstrom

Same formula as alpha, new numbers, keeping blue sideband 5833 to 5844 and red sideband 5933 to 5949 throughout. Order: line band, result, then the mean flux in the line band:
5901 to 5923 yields 1.2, 10.1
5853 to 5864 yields 0.7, 9.72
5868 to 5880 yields 1.1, 9.5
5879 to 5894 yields 1.9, 9.26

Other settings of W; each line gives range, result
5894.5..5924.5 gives 9.96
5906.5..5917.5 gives 10.1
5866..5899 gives 9.35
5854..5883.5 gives 9.64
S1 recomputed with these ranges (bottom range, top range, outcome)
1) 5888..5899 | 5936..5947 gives 1.22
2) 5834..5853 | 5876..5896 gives 0.92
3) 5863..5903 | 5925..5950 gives 1.16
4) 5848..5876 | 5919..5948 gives 1.13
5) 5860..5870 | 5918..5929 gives 1.08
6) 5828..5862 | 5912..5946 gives 1.08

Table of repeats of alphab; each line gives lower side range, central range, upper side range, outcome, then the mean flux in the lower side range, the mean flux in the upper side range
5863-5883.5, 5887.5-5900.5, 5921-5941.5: 1.1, 9.61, 10.6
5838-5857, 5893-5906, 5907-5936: 0.8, 10.1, 10.3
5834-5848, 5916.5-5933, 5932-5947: 0.6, 10.3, 10.8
